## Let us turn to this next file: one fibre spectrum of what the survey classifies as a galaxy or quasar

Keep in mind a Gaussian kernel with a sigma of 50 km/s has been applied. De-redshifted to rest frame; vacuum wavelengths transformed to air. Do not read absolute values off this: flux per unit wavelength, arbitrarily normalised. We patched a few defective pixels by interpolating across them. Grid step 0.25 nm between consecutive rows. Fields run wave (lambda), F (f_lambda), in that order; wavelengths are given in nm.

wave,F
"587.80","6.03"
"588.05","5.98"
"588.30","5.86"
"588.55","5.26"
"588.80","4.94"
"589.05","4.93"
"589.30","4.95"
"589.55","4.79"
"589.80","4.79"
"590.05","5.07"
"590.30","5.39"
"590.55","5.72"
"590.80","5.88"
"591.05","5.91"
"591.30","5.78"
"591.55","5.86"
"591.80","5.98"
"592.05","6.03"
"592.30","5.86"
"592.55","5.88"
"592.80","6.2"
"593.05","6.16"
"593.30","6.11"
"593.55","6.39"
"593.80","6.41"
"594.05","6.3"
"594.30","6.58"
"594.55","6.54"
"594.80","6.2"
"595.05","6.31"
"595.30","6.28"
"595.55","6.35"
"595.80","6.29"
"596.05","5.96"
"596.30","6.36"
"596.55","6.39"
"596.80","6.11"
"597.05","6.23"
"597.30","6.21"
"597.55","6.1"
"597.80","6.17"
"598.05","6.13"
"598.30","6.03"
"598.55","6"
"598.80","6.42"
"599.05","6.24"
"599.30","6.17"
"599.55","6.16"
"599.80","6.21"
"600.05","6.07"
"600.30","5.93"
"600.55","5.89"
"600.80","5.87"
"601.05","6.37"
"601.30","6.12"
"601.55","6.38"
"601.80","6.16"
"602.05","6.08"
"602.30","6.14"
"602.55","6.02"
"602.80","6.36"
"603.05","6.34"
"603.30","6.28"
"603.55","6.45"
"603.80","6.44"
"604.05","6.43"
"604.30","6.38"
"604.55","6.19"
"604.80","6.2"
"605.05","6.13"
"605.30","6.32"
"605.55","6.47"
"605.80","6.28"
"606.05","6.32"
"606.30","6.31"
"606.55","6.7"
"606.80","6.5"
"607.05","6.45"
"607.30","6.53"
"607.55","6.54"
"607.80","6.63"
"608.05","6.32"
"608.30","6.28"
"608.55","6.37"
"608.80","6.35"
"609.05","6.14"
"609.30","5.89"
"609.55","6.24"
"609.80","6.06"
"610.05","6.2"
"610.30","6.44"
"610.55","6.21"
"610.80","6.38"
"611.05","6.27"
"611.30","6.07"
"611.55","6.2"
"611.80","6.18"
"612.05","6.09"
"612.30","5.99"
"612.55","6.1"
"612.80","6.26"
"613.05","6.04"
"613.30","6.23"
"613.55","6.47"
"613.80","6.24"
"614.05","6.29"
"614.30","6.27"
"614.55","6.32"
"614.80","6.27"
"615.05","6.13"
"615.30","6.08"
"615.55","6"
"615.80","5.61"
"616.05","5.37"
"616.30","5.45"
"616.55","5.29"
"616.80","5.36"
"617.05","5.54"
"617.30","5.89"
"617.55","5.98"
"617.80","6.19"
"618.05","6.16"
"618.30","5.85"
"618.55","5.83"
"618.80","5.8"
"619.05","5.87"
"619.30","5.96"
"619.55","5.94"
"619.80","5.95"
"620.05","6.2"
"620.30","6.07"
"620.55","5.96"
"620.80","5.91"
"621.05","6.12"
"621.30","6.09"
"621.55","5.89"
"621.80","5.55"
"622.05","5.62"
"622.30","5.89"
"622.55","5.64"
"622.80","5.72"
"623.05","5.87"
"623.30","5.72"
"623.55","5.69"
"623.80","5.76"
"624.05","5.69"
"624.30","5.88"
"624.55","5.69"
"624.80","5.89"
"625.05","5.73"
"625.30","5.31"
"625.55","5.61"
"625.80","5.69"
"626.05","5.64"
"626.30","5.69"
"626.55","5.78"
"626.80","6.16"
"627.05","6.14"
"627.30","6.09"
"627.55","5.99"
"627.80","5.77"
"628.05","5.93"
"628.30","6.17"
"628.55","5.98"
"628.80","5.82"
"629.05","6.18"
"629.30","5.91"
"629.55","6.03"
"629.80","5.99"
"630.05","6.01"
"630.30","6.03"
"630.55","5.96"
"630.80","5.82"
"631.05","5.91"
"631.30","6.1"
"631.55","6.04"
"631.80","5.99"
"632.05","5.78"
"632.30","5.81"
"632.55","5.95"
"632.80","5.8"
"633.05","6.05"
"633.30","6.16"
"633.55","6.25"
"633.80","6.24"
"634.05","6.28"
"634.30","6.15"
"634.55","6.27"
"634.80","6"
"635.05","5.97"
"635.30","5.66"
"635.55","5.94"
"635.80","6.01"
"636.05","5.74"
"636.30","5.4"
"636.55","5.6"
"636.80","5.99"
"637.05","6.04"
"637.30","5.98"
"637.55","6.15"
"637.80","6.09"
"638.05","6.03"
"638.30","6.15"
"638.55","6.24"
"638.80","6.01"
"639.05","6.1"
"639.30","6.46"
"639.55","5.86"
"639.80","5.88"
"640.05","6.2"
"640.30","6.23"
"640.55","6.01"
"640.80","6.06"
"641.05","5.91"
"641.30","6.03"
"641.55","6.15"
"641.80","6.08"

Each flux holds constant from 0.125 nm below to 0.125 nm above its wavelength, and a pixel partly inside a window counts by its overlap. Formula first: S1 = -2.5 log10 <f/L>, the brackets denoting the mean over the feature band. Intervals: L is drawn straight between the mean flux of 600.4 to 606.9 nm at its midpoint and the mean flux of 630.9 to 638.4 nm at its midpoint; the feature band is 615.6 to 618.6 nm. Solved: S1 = 0.08 mag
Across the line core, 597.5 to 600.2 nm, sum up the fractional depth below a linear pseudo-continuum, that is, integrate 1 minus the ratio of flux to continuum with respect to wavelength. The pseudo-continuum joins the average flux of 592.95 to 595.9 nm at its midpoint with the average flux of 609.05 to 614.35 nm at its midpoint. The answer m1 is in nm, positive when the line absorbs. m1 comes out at 0.06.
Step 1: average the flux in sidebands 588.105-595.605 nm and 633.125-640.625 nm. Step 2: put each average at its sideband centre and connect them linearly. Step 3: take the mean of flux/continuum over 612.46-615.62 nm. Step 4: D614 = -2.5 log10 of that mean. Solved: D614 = -0.051 mag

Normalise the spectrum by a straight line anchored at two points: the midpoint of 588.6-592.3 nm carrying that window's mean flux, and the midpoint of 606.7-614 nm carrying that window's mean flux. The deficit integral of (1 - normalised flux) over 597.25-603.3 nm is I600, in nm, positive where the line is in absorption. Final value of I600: -0.31 nm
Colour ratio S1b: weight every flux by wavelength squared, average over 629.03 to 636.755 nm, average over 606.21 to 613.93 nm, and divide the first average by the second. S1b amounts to 1.0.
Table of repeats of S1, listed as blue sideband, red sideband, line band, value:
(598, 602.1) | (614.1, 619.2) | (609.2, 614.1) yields -0.044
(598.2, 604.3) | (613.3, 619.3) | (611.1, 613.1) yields -0.021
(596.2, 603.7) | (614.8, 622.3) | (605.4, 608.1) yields -0.069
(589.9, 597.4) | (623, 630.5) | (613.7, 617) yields 0.010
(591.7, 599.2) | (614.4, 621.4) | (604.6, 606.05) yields -0.036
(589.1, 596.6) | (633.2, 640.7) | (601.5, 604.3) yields -0.056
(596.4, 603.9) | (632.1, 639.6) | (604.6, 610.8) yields -0.032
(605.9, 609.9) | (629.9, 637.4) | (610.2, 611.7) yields 0.009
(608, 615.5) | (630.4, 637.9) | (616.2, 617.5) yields 0.115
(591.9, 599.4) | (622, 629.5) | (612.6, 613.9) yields -0.045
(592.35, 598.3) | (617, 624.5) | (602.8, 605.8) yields -0.038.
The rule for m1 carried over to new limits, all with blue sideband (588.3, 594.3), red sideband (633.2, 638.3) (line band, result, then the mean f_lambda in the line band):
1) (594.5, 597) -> -0.24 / 6.27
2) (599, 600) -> -0.07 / 6.18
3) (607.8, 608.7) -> -0.09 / 6.37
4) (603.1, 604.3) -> -0.13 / 6.39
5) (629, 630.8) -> -0.01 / 6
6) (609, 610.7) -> -0.10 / 6.17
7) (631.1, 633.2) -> 0.01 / 5.94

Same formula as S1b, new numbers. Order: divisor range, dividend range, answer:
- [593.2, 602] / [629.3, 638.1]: 1.08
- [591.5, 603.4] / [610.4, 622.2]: 1.03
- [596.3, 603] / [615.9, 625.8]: 1.01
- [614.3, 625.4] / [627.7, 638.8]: 1.07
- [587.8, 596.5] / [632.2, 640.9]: 1.19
